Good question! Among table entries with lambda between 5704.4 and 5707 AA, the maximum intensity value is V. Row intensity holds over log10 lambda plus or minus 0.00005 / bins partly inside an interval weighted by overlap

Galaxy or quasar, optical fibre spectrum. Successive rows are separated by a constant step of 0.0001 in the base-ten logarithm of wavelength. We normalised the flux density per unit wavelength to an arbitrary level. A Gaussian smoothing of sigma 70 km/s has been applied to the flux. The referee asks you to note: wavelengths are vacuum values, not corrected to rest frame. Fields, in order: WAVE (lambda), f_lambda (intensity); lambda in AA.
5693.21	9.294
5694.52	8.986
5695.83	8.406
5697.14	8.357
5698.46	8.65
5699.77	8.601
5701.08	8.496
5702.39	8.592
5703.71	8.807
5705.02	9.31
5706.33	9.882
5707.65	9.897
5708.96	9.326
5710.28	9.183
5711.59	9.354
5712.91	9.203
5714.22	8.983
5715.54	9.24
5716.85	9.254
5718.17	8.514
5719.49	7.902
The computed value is 9.882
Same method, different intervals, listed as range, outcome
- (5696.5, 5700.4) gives 8.65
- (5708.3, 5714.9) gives 9.354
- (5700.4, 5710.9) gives 9.897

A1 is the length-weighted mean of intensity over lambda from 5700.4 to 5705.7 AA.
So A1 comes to 8.82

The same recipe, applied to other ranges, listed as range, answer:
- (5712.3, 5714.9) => 9.1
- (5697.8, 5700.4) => 8.62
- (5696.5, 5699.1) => 8.48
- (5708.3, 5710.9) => 9.25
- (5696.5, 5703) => 8.54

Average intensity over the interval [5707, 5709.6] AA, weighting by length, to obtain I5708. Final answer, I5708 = 9.63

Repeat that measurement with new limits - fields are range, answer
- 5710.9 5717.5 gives 9.22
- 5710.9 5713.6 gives 9.29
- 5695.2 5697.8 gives 8.37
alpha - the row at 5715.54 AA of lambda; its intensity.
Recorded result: 9.24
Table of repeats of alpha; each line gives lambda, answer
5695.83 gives 8.406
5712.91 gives 9.203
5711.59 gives 9.354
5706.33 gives 9.882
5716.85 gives 9.254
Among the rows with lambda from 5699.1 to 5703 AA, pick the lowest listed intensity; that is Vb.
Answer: 8.496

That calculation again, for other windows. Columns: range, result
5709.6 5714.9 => 8.983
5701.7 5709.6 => 8.592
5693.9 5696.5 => 8.406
